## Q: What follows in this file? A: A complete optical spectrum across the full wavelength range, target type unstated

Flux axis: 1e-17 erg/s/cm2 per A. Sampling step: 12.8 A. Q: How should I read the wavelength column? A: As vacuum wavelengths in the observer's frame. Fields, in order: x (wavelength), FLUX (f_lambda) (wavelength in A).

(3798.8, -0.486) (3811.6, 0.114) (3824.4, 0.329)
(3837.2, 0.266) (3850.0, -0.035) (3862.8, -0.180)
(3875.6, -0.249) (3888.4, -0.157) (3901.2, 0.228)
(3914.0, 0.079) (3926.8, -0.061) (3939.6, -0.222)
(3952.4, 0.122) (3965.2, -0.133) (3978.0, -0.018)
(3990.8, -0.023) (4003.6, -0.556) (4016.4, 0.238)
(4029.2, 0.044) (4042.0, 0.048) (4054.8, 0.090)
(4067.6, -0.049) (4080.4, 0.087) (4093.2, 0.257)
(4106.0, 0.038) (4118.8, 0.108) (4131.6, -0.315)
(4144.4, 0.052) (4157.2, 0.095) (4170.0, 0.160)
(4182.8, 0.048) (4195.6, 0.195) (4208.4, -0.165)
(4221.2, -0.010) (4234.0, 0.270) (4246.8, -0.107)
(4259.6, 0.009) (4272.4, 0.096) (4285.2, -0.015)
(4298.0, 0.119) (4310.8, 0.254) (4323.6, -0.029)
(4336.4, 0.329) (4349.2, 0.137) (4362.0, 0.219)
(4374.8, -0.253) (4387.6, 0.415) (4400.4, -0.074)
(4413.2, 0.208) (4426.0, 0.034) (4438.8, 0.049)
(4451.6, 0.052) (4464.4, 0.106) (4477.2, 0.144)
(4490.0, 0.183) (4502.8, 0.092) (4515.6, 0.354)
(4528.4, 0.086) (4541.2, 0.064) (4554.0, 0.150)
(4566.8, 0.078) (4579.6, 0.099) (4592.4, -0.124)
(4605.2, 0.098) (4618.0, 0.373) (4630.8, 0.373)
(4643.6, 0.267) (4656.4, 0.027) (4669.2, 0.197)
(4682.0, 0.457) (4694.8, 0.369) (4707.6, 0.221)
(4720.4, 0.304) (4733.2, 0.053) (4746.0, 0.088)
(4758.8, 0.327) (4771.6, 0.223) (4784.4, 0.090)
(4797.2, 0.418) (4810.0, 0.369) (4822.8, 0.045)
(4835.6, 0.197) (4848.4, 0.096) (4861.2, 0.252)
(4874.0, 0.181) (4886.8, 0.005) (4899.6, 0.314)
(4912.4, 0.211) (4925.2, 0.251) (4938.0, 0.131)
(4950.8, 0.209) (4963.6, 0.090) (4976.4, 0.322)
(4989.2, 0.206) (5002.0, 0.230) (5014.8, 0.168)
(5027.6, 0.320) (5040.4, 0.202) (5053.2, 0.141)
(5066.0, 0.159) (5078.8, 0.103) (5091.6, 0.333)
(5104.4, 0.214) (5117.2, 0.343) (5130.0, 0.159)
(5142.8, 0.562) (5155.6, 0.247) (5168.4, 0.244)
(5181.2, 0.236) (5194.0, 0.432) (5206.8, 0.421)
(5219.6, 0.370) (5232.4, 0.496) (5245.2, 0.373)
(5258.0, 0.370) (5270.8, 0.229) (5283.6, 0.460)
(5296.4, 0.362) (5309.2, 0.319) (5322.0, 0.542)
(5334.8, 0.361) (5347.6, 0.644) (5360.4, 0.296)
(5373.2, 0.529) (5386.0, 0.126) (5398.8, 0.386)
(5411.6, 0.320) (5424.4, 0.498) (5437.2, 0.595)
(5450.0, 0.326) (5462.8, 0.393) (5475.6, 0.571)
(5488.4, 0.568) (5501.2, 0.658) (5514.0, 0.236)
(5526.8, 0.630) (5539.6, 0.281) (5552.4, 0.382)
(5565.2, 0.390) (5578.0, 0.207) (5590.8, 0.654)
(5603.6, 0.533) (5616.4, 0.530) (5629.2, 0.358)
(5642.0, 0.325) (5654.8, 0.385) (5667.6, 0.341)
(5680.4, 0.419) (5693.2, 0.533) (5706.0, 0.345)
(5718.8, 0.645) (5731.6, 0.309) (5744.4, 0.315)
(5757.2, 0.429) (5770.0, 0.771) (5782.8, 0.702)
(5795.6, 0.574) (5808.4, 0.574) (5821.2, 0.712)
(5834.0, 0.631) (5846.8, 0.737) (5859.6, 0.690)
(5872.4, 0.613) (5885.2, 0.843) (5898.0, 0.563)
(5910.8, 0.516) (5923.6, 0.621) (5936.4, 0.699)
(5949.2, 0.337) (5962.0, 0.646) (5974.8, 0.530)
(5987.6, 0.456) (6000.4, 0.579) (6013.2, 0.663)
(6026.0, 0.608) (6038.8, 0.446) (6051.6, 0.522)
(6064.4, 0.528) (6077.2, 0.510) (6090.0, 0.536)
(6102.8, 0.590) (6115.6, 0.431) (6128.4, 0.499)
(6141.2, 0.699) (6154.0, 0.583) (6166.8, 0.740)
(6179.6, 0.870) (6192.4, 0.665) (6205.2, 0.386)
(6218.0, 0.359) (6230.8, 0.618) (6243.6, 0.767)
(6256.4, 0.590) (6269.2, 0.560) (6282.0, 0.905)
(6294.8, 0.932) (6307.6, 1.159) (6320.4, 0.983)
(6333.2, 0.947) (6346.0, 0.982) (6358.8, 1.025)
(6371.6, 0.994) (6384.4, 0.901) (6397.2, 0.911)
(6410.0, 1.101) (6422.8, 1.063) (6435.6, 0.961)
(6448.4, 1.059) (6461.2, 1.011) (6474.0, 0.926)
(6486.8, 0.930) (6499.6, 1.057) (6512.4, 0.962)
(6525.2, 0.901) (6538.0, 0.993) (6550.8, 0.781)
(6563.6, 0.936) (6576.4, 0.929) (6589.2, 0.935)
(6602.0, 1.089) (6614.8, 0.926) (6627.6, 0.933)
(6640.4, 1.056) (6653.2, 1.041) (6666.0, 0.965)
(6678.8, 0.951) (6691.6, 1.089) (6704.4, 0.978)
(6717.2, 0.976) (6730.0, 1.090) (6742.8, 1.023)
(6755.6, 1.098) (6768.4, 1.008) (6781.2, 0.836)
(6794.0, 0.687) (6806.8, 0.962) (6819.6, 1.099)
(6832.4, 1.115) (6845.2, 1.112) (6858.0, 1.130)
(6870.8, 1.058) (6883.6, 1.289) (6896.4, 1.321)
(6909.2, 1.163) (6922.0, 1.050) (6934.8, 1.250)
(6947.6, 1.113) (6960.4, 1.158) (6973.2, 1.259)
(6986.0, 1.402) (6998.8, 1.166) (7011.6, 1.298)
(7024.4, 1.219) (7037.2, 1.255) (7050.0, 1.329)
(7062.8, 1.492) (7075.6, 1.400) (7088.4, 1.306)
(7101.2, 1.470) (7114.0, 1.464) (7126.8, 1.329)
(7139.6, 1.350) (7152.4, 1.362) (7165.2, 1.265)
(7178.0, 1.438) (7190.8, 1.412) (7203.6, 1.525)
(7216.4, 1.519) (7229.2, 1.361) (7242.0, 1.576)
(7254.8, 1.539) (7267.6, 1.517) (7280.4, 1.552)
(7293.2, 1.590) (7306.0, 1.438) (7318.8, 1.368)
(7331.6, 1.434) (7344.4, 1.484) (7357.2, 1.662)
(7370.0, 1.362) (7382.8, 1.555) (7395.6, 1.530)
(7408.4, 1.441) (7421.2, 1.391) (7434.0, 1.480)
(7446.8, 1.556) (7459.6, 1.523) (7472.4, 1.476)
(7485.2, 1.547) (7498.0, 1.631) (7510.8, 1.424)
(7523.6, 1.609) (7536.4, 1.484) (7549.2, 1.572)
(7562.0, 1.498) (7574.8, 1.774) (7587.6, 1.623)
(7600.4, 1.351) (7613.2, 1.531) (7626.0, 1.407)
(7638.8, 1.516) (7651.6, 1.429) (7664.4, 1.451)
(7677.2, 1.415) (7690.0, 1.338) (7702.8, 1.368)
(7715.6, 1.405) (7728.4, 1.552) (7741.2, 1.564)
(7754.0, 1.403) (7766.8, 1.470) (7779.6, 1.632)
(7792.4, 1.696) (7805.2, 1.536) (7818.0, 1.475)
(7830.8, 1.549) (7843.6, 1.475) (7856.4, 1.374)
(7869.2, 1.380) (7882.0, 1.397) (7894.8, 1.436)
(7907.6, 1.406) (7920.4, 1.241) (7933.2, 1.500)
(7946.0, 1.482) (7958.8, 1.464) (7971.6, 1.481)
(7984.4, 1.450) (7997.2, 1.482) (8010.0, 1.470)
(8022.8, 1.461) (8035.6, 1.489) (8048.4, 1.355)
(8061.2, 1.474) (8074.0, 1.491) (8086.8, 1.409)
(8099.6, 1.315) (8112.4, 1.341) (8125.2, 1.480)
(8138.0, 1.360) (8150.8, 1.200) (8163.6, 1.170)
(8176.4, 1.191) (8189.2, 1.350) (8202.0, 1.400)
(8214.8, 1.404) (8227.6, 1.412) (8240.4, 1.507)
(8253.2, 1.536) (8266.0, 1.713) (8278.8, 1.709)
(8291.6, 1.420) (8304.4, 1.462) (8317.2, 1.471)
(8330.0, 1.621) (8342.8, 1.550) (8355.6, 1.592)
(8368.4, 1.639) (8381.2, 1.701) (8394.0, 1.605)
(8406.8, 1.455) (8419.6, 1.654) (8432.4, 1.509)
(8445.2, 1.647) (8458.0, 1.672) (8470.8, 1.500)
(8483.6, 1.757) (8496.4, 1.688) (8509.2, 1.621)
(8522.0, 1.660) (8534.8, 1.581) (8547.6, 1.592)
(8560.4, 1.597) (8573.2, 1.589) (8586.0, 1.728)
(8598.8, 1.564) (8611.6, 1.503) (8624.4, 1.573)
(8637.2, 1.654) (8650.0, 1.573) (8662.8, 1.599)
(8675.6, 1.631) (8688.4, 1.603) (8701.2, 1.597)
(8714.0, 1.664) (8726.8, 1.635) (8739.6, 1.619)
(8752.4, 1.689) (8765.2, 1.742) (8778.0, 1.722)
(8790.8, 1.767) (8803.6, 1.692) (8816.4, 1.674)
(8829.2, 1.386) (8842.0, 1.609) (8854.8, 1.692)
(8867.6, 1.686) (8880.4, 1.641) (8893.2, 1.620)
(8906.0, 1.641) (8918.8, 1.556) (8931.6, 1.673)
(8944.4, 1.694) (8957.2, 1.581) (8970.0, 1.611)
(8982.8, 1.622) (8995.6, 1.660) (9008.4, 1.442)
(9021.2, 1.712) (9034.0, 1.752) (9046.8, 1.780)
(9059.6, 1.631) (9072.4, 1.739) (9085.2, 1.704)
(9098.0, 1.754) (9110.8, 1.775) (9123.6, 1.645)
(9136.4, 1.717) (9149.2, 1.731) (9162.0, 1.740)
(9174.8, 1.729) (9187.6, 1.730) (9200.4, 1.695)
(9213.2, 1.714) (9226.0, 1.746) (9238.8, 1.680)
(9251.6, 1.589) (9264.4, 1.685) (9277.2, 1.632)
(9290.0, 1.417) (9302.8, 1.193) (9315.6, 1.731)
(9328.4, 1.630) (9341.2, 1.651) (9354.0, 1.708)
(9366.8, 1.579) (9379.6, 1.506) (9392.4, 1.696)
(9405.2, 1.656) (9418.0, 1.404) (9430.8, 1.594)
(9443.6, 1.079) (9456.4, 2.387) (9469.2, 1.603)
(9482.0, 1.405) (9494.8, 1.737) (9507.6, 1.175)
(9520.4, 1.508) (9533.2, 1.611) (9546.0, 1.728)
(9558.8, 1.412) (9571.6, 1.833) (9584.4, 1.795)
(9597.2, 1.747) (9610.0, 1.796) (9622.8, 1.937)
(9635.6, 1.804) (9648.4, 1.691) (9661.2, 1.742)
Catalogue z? 0.578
